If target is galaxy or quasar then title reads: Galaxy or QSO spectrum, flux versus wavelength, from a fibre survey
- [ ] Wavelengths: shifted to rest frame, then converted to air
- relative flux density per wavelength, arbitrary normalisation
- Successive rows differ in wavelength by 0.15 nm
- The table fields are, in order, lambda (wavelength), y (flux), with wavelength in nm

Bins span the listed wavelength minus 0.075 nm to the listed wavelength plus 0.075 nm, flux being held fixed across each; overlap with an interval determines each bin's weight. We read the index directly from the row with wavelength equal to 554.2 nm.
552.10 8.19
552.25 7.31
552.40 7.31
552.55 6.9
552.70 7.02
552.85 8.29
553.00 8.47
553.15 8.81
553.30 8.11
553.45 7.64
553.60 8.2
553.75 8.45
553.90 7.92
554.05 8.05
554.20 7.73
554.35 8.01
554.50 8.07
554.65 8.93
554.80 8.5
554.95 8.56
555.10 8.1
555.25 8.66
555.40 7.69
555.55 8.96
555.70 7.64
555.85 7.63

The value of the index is 7.73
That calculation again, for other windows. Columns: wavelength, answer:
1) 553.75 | 8.45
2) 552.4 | 7.31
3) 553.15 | 8.81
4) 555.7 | 7.64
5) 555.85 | 7.63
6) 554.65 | 8.93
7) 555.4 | 7.69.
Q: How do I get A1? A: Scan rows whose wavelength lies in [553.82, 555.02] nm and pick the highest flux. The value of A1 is 8.93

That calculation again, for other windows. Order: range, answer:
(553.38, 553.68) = 8.2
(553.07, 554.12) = 8.81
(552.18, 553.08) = 8.47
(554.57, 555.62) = 8.96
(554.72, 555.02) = 8.56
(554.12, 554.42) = 8.01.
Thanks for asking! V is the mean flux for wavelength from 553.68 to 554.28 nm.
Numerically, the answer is 8.03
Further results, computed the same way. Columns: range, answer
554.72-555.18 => 8.4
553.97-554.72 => 8.15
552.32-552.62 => 7.11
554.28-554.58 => 8.06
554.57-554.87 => 8.71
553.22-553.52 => 7.89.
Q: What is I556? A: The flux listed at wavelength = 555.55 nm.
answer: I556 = 8.96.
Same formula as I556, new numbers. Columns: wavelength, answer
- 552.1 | 8.19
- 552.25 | 7.31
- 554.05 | 8.05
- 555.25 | 8.66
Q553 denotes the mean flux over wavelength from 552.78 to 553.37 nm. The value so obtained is 8.42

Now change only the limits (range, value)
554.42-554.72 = 8.48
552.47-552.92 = 7.39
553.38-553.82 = 8.1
